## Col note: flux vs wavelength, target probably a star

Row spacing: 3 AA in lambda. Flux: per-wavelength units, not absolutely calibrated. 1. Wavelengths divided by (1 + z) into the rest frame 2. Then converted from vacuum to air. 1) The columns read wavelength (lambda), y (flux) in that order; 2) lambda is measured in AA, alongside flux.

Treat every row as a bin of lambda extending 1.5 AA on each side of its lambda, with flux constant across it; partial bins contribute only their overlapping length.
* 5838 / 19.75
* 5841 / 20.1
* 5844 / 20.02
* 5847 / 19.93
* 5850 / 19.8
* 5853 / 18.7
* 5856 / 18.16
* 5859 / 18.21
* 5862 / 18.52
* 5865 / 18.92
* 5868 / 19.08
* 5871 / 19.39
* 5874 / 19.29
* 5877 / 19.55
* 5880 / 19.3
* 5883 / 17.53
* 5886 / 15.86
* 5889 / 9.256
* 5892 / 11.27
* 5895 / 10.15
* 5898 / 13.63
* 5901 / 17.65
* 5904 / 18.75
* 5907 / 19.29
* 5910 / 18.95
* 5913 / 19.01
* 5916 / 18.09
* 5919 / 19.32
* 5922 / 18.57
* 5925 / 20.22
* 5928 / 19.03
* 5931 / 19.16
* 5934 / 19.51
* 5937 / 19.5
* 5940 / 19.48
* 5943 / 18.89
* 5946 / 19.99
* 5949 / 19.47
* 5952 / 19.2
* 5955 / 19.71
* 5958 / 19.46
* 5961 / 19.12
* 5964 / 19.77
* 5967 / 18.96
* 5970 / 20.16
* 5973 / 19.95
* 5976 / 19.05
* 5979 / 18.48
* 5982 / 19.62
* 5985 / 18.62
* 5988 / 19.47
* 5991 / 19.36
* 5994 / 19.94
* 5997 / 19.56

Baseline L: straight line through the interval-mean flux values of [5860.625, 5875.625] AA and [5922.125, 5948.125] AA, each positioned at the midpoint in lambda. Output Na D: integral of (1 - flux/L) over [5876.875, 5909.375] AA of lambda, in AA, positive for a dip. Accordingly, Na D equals 6.1 AA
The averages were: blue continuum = 19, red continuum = 19.4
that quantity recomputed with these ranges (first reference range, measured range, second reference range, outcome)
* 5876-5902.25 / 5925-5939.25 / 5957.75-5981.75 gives -1.8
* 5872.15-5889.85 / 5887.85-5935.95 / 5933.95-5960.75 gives 3.2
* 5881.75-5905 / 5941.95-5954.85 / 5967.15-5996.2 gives -1.5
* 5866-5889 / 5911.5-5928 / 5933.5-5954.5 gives -0.1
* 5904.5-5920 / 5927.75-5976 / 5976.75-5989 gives -1.2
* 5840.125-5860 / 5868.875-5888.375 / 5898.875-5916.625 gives 0.8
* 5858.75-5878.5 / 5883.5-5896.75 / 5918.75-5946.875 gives 4.9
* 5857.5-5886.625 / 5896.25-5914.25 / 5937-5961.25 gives 1.2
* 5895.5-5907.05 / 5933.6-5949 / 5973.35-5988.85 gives -1.5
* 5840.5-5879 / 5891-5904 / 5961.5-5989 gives 3.6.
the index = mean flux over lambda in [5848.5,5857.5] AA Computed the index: 18.9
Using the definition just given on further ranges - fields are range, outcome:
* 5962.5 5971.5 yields 19.6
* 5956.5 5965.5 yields 19.5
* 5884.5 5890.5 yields 12.6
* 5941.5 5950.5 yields 19.5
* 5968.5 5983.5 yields 19.5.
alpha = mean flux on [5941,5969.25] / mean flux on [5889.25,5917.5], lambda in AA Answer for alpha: 1.21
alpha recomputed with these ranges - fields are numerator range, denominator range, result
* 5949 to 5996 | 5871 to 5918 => 1.17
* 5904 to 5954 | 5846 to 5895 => 1.10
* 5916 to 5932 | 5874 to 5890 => 1.14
